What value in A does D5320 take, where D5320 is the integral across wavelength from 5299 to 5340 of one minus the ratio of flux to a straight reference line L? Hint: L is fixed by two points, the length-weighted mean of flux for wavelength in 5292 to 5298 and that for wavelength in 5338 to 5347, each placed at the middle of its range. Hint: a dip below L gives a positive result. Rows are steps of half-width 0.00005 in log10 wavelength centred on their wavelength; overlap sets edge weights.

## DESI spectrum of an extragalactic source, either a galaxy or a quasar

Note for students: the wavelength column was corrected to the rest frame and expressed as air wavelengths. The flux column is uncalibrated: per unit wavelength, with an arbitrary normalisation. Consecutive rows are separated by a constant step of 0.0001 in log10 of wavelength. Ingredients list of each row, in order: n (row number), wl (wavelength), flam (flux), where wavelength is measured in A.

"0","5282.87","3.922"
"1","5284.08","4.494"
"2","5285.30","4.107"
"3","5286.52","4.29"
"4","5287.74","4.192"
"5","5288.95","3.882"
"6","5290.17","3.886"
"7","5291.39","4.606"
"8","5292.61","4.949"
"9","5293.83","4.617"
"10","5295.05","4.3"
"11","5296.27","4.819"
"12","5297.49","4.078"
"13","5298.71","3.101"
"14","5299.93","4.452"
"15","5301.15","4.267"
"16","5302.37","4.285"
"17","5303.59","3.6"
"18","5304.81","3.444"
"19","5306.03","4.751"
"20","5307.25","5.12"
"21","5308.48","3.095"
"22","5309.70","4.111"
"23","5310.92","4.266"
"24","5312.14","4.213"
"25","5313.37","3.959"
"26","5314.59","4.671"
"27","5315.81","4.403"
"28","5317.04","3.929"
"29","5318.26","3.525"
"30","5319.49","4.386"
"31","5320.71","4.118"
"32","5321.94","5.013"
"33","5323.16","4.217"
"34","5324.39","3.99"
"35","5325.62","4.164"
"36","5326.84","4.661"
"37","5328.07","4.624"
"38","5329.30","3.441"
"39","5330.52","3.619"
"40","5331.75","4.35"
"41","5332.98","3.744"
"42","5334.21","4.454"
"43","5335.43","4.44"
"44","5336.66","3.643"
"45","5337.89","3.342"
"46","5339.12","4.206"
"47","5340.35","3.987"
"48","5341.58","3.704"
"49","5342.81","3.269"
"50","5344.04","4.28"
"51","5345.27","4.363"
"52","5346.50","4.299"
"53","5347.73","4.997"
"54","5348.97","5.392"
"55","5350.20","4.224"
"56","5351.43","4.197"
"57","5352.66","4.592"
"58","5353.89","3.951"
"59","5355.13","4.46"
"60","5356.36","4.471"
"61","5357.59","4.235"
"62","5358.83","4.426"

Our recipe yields 1.2 A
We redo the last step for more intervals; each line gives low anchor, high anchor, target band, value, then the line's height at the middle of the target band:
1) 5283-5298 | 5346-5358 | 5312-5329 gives 0.6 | 4.41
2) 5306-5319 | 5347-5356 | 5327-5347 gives 1.8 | 4.4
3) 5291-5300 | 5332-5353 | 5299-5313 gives 0.6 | 4.31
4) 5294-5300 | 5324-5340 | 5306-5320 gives -0.2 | 4.11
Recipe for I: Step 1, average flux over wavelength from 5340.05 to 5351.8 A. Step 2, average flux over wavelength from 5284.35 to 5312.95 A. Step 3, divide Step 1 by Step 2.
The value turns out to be 1.02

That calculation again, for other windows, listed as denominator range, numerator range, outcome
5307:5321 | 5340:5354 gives 1.04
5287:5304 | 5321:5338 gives 0.98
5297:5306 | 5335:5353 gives 1.06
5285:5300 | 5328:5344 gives 0.92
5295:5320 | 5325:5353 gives 1.01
